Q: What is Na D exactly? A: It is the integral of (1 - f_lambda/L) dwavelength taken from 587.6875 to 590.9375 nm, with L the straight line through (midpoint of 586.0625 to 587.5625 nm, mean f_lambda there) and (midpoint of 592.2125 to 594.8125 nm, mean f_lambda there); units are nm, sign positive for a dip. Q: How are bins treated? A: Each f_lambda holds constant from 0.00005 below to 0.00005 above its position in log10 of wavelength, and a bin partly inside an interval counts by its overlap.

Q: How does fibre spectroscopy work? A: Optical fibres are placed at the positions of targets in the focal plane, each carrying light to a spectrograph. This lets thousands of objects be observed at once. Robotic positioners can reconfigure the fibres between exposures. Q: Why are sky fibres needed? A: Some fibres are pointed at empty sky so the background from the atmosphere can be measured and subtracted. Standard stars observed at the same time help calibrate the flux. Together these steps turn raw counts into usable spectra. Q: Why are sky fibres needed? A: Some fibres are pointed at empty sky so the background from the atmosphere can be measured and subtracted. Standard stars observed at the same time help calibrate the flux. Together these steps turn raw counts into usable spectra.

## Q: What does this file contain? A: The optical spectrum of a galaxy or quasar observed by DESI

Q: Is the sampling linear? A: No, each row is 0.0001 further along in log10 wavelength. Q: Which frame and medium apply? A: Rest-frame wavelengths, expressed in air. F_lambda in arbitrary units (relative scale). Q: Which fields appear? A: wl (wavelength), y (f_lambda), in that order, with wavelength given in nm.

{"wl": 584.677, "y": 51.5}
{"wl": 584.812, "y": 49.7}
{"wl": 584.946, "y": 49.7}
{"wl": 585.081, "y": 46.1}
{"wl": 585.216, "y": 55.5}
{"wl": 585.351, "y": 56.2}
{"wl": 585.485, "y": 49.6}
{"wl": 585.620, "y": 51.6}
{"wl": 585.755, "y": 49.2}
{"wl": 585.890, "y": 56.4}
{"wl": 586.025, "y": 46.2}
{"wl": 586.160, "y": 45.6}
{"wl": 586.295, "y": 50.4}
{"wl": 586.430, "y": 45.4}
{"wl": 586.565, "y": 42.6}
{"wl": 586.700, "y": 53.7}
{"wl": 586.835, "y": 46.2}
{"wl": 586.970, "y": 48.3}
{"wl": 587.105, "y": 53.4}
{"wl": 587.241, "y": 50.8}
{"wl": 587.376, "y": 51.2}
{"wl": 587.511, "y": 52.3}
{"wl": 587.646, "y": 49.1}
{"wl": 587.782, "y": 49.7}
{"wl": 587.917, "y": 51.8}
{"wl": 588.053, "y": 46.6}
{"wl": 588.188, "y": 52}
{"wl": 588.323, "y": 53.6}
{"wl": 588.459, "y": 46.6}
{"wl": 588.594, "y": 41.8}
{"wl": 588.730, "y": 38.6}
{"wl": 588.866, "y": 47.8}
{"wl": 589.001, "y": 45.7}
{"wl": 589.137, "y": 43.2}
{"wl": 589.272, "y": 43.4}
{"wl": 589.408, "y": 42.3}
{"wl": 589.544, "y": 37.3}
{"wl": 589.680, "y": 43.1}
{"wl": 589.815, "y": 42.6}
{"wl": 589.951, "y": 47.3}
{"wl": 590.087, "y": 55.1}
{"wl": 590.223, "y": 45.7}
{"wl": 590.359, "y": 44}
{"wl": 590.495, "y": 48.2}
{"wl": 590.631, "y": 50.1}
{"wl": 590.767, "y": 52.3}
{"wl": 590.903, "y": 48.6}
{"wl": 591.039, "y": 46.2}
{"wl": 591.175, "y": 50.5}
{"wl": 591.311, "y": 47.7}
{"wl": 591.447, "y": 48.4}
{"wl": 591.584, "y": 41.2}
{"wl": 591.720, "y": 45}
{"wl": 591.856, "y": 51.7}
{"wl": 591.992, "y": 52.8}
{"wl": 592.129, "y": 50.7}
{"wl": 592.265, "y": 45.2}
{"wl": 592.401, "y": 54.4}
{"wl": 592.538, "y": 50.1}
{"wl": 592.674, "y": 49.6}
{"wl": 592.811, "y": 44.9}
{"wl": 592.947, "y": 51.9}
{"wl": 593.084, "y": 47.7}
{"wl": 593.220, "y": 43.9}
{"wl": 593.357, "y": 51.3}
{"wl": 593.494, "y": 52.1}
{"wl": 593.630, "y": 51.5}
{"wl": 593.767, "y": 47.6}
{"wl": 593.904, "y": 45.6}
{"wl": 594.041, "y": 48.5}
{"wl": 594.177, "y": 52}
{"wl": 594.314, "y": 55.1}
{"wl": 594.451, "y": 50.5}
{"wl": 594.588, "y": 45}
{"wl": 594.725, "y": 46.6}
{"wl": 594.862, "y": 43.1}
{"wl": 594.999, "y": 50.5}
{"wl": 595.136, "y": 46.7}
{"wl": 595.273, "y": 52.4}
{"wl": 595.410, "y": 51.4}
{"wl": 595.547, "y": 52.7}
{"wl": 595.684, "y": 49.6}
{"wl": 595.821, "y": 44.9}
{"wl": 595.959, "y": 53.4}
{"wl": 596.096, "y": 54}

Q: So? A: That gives 0.16 nm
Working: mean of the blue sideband 49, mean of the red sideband 49.1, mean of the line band 46.5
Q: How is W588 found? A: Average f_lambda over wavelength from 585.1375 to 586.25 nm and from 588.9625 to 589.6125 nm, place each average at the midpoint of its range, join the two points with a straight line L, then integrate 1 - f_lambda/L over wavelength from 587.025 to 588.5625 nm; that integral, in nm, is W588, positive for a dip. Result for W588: -0.15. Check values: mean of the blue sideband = 51.2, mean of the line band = 50.4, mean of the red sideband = 42.2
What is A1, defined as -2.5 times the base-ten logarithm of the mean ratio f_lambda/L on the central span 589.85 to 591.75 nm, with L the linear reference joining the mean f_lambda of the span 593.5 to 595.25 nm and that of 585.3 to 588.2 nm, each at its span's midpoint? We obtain 0.03 mag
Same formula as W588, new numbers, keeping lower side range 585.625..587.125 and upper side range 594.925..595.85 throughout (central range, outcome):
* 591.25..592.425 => 0.03 nm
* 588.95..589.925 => 0.13 nm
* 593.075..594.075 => 0.02 nm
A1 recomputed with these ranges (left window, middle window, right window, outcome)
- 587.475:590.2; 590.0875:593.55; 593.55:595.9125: -0.021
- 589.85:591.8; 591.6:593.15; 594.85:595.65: -0.014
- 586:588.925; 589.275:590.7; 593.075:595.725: 0.074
